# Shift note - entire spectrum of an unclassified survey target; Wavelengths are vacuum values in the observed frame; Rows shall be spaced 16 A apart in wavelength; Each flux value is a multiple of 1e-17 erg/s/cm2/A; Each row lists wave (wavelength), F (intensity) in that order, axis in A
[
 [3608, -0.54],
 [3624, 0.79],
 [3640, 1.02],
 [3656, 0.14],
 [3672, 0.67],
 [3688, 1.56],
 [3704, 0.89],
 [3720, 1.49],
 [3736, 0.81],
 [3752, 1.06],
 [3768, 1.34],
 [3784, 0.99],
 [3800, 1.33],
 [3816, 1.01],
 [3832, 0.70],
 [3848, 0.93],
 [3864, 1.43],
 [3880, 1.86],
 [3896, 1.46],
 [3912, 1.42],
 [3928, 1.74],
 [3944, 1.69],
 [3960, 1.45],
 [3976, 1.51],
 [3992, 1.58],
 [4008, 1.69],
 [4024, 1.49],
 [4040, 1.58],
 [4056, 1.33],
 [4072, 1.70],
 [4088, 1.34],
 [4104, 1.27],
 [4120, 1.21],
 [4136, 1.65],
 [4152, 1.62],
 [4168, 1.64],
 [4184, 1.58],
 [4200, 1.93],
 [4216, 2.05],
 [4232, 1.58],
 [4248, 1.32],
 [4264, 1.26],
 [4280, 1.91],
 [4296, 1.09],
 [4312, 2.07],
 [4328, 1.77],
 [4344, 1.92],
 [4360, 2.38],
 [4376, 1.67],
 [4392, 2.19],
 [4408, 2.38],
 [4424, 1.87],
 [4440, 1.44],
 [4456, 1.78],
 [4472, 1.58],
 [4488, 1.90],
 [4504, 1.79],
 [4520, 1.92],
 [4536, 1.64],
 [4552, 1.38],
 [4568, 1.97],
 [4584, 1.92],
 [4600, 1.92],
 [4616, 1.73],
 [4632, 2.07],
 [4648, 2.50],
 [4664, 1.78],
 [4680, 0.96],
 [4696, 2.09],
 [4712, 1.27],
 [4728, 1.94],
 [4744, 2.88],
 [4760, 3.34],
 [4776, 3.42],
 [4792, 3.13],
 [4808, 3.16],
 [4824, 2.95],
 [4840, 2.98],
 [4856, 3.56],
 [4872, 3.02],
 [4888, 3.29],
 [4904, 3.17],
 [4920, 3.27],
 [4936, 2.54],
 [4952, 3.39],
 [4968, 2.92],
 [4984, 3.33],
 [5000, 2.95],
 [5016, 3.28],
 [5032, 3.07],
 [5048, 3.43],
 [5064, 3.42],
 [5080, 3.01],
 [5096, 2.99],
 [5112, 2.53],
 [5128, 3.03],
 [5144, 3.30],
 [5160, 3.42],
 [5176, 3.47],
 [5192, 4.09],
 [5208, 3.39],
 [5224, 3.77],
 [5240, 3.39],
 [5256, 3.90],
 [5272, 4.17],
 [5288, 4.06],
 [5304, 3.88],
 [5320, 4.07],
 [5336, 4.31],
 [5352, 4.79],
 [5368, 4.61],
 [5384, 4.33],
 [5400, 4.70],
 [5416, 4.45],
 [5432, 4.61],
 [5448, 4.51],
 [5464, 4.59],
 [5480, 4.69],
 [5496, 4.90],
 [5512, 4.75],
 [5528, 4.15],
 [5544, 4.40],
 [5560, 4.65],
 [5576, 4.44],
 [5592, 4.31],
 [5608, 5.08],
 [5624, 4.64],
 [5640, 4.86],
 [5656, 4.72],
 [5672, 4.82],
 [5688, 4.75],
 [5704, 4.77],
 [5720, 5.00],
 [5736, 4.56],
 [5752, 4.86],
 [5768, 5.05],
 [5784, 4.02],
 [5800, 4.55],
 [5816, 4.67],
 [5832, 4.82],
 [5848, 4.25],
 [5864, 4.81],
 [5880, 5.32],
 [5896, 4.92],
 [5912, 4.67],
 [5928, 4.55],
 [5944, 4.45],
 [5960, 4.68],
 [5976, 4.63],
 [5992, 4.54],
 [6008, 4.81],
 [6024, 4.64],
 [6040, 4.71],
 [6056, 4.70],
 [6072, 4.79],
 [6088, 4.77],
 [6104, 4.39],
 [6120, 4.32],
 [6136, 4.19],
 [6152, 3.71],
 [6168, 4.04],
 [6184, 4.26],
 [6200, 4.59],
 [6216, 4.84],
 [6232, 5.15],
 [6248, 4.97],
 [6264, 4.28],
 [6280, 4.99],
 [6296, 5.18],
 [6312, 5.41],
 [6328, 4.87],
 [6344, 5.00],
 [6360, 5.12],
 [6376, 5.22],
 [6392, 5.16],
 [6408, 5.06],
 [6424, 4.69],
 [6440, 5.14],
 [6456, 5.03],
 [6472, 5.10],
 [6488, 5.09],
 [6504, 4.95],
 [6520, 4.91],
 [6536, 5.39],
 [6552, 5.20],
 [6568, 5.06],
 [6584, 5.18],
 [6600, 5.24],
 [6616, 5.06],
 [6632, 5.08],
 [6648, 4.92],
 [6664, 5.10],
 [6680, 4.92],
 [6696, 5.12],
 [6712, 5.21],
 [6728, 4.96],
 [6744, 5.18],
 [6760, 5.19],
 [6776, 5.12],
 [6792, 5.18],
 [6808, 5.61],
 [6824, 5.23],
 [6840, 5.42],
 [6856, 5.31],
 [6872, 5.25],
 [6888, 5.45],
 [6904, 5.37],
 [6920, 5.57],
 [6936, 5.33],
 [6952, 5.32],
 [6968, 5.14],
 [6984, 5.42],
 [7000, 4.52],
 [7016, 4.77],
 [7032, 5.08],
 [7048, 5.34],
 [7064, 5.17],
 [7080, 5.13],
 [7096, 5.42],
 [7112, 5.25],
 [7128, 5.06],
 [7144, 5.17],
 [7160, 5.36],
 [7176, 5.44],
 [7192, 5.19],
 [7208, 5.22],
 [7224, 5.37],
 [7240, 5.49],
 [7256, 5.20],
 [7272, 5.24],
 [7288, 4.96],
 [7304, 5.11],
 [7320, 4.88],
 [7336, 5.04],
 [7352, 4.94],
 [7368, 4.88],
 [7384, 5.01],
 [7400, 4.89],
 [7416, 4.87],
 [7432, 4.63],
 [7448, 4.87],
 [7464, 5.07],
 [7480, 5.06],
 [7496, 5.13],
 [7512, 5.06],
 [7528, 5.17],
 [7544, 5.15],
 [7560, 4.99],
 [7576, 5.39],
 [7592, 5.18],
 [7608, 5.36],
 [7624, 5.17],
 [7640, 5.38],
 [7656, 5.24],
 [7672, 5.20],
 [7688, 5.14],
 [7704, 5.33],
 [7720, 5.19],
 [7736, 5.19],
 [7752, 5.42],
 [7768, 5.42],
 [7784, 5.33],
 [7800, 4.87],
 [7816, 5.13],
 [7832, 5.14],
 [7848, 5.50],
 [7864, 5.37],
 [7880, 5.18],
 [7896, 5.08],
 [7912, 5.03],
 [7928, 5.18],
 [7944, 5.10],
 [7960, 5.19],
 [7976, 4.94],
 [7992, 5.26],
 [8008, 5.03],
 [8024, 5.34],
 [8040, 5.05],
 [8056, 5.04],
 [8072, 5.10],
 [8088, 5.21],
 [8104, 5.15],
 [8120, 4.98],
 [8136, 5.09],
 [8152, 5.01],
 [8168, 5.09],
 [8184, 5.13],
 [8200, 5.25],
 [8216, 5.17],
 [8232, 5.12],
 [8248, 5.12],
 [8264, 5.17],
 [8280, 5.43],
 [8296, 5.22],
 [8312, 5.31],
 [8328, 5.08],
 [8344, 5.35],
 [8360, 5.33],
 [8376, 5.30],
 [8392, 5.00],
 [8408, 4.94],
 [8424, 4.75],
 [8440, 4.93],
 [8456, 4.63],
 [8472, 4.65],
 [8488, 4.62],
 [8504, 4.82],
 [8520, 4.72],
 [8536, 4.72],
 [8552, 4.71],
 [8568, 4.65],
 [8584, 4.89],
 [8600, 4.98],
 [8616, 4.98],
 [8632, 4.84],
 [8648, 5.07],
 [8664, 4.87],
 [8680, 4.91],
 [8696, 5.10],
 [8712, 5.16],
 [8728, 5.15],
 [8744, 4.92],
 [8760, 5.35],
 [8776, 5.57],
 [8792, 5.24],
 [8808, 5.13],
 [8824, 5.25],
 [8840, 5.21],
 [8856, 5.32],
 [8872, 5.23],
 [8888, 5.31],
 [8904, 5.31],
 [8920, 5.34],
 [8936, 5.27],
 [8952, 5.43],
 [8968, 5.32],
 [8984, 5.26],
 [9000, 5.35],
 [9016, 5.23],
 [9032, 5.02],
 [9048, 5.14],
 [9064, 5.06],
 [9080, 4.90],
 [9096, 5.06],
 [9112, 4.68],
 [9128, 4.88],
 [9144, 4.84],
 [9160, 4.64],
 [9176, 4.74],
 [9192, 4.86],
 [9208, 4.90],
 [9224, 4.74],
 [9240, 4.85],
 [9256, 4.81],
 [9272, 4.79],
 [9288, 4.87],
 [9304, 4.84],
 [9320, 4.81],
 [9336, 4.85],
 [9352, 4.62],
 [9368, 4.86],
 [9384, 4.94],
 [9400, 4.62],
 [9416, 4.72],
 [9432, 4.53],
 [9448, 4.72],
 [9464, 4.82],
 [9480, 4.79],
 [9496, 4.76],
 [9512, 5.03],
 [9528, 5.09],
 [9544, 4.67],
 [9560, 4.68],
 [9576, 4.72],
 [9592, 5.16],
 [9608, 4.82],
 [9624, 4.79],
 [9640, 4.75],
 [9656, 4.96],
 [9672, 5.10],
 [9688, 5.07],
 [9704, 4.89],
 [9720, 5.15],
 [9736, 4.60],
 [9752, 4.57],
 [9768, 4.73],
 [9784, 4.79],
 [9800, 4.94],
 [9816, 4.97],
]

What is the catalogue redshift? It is 0.19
